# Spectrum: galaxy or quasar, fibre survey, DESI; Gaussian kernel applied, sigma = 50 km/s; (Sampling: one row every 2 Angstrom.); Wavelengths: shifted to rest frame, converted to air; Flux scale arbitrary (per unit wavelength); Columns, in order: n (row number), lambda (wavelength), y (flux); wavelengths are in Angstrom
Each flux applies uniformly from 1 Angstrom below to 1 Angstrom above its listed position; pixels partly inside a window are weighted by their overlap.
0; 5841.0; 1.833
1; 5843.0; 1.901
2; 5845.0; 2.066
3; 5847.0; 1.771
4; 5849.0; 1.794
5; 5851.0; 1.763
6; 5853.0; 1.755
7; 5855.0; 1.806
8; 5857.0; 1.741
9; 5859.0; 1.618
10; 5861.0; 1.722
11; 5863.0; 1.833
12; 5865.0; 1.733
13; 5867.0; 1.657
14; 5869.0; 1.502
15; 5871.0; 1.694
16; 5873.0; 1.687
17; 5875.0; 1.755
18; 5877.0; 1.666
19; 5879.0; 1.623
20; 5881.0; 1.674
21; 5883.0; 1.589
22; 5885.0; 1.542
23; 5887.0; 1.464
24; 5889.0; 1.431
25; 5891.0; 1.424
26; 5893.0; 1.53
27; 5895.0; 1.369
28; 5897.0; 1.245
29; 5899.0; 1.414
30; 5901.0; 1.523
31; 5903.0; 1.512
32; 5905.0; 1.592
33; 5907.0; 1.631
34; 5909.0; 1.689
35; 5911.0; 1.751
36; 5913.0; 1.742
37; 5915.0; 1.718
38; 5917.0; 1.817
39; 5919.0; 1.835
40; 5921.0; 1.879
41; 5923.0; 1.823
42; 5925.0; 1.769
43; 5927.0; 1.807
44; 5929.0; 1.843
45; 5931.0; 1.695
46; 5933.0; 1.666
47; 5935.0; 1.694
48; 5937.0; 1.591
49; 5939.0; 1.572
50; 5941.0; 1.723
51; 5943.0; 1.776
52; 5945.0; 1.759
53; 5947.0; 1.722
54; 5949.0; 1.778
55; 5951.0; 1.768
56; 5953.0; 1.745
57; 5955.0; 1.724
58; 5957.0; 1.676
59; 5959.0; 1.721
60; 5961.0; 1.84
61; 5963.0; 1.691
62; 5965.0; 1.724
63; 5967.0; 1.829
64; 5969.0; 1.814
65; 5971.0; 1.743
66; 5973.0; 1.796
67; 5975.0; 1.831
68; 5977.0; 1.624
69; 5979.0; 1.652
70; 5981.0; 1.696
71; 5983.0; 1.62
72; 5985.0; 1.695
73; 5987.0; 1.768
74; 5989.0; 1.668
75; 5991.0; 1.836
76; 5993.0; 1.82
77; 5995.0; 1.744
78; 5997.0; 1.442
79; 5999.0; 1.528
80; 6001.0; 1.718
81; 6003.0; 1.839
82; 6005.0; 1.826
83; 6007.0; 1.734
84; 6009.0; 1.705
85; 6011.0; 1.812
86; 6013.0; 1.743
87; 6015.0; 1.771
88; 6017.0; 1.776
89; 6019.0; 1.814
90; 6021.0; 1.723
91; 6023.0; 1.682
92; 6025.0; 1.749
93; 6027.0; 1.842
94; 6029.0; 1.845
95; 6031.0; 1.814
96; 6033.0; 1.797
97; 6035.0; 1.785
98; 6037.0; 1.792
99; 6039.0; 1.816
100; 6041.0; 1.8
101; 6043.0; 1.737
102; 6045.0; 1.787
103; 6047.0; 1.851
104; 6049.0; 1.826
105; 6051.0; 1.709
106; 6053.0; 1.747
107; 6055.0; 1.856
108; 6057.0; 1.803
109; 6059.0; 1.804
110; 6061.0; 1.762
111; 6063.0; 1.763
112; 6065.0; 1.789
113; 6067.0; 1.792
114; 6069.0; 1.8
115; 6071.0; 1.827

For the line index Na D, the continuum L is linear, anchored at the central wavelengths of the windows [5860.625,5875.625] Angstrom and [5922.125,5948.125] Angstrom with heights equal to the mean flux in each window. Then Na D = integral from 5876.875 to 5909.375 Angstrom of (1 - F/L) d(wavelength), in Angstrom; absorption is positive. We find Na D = 3.6 Angstrom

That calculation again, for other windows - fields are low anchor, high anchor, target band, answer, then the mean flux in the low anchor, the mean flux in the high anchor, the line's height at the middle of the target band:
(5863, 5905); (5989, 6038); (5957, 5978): -0.90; 1.56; 1.75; 1.68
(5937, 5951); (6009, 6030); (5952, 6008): 0.51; 1.72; 1.77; 1.74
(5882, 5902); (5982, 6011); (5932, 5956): -1.92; 1.45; 1.71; 1.58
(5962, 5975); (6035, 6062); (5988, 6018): 0.83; 1.77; 1.79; 1.78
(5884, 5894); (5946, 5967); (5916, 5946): -1.99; 1.48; 1.74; 1.64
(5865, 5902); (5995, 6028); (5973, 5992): -0.27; 1.55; 1.73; 1.69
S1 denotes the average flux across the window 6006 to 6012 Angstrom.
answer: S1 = 1.75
